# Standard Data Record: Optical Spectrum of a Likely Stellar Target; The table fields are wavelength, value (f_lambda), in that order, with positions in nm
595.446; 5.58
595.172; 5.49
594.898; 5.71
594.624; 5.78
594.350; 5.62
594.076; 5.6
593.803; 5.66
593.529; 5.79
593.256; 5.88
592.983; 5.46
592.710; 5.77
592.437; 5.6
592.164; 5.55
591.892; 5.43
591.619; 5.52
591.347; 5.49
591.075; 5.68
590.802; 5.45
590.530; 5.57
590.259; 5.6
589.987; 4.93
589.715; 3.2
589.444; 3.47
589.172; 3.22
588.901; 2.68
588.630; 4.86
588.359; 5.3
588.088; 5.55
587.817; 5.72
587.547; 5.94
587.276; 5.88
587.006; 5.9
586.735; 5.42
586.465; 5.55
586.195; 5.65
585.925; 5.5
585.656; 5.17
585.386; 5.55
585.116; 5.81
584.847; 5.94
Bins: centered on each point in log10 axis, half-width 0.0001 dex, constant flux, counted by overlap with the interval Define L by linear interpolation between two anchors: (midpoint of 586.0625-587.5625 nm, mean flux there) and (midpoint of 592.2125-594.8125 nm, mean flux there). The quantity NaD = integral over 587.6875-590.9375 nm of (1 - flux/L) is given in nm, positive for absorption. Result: 0.61 nm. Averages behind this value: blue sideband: 5.7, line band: 4.63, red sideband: 5.68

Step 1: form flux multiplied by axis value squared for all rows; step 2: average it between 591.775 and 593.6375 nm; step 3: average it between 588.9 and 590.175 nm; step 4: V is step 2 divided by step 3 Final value 1.55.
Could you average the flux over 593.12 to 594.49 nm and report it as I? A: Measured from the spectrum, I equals 5.71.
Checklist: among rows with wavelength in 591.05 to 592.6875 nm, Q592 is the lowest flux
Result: 5.43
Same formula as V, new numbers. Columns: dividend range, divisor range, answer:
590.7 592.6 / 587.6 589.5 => 1.24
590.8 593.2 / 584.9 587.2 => 1.02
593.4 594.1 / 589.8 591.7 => 1.07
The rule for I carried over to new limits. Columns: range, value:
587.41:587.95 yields 5.83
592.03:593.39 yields 5.65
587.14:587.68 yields 5.91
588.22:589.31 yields 4.02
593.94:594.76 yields 5.66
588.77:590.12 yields 3.5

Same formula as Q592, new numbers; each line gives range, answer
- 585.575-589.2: 2.68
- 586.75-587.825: 5.72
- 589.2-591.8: 3.2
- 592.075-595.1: 5.46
